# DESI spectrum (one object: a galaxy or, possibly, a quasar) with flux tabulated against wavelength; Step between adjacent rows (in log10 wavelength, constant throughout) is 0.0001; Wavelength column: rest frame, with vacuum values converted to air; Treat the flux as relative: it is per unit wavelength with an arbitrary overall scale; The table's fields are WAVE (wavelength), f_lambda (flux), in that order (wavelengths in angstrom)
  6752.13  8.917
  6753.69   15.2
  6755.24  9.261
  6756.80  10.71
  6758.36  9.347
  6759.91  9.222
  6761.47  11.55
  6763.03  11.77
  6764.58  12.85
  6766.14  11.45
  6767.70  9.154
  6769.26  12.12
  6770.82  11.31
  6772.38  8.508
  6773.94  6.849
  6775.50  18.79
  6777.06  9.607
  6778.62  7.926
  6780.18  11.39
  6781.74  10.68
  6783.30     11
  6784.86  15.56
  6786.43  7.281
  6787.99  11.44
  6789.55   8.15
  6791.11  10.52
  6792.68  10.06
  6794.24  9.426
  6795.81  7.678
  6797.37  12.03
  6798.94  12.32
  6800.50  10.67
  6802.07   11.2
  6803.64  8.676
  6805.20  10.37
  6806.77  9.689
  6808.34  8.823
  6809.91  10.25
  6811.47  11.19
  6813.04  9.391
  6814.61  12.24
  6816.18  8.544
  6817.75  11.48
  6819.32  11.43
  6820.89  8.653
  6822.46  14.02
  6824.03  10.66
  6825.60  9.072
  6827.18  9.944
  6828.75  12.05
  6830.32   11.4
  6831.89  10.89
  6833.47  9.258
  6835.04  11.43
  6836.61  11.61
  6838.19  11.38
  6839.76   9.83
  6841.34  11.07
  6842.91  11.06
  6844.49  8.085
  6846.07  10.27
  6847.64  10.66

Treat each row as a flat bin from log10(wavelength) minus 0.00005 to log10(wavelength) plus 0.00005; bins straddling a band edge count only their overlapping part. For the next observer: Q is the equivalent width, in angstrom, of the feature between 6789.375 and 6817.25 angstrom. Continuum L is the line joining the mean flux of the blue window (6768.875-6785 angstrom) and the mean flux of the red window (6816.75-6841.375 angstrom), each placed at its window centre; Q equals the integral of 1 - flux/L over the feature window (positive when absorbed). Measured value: 2.1 angstrom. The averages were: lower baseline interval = 11.1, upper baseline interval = 10.9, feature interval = 10.1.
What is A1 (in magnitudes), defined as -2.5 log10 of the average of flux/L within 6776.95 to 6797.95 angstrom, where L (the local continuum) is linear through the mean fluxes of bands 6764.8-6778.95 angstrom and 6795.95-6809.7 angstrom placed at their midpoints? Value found 0.04 mag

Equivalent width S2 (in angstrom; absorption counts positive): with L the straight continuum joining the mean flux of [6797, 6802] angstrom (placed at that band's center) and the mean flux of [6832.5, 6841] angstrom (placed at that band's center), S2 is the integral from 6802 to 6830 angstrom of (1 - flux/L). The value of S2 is 1.9 angstrom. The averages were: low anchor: 11.6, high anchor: 10.7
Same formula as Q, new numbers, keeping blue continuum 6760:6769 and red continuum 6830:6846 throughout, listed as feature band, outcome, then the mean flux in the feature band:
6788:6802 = 0.9 angstrom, 10.2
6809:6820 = 0.2 angstrom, 10.6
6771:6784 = 0.6 angstrom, 10.6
